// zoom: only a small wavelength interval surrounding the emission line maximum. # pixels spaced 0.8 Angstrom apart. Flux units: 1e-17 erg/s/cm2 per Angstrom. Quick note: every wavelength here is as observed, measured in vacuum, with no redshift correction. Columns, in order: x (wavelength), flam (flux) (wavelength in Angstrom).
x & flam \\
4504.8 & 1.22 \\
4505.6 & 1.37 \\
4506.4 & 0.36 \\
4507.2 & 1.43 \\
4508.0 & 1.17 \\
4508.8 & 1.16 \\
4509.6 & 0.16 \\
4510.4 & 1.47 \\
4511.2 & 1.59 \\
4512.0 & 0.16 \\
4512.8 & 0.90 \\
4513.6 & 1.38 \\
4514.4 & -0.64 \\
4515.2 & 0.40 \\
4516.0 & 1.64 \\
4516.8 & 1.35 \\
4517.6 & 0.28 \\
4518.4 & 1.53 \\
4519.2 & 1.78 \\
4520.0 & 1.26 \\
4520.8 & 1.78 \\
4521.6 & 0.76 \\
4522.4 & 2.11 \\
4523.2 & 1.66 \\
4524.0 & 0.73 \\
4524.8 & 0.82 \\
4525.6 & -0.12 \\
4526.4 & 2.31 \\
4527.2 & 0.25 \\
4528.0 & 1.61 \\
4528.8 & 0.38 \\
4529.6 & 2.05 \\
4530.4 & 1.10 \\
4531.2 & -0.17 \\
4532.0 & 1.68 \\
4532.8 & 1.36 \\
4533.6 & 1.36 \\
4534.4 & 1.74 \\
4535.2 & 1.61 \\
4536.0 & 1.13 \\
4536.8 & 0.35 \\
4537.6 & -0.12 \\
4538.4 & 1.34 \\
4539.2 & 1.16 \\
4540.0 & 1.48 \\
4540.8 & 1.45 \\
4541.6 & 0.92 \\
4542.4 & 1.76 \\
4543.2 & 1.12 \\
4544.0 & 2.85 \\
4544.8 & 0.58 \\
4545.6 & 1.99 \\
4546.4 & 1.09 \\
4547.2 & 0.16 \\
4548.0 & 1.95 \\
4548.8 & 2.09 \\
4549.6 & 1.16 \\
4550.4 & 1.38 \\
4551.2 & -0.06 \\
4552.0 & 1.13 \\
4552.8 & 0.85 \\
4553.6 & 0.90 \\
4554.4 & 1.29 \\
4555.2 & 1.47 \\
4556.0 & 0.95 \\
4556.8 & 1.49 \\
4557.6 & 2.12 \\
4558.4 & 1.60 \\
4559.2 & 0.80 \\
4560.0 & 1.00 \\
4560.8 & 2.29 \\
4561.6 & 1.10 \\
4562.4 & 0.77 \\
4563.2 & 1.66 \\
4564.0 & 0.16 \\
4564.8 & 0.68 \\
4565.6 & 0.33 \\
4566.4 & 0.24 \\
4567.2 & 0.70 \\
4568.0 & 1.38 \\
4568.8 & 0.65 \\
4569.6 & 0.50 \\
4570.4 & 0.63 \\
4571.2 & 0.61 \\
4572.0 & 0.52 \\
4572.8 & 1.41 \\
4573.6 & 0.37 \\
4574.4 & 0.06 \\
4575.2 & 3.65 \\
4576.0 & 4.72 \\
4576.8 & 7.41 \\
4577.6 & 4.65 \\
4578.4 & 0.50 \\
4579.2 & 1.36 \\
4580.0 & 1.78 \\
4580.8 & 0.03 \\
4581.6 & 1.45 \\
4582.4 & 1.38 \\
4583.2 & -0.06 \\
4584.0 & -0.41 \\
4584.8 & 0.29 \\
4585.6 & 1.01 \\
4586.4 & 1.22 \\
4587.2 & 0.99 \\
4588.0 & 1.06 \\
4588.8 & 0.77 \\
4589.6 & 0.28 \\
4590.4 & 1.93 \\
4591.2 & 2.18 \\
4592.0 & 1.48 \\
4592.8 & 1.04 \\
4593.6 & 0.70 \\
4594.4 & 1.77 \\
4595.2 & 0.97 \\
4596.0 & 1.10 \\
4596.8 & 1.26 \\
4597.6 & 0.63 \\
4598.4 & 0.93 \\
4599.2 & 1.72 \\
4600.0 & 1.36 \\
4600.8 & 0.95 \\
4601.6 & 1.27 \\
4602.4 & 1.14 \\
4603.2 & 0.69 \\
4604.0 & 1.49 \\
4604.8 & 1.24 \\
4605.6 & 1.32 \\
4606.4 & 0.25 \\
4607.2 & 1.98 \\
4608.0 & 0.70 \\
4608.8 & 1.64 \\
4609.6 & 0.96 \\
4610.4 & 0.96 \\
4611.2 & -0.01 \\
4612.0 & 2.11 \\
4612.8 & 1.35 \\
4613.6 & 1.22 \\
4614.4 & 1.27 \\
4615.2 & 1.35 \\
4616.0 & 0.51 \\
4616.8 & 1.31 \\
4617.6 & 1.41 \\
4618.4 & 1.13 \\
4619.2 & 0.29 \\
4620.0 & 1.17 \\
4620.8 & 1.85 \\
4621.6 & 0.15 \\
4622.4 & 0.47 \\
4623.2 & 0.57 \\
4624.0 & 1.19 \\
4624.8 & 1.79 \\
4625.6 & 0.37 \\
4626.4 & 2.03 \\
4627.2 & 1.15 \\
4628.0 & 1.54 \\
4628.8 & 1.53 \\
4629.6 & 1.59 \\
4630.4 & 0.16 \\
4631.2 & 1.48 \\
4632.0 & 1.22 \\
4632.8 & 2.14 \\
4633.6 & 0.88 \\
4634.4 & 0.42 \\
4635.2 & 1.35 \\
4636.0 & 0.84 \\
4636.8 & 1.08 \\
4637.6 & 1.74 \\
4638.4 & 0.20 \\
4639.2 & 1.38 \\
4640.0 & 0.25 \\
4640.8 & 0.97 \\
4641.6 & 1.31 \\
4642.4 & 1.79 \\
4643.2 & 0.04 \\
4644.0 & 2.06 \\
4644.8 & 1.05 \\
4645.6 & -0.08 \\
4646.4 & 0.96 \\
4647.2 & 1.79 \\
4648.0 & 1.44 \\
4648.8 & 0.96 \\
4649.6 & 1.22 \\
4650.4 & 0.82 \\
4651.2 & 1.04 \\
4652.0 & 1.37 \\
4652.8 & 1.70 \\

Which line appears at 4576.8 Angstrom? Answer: H-gamma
